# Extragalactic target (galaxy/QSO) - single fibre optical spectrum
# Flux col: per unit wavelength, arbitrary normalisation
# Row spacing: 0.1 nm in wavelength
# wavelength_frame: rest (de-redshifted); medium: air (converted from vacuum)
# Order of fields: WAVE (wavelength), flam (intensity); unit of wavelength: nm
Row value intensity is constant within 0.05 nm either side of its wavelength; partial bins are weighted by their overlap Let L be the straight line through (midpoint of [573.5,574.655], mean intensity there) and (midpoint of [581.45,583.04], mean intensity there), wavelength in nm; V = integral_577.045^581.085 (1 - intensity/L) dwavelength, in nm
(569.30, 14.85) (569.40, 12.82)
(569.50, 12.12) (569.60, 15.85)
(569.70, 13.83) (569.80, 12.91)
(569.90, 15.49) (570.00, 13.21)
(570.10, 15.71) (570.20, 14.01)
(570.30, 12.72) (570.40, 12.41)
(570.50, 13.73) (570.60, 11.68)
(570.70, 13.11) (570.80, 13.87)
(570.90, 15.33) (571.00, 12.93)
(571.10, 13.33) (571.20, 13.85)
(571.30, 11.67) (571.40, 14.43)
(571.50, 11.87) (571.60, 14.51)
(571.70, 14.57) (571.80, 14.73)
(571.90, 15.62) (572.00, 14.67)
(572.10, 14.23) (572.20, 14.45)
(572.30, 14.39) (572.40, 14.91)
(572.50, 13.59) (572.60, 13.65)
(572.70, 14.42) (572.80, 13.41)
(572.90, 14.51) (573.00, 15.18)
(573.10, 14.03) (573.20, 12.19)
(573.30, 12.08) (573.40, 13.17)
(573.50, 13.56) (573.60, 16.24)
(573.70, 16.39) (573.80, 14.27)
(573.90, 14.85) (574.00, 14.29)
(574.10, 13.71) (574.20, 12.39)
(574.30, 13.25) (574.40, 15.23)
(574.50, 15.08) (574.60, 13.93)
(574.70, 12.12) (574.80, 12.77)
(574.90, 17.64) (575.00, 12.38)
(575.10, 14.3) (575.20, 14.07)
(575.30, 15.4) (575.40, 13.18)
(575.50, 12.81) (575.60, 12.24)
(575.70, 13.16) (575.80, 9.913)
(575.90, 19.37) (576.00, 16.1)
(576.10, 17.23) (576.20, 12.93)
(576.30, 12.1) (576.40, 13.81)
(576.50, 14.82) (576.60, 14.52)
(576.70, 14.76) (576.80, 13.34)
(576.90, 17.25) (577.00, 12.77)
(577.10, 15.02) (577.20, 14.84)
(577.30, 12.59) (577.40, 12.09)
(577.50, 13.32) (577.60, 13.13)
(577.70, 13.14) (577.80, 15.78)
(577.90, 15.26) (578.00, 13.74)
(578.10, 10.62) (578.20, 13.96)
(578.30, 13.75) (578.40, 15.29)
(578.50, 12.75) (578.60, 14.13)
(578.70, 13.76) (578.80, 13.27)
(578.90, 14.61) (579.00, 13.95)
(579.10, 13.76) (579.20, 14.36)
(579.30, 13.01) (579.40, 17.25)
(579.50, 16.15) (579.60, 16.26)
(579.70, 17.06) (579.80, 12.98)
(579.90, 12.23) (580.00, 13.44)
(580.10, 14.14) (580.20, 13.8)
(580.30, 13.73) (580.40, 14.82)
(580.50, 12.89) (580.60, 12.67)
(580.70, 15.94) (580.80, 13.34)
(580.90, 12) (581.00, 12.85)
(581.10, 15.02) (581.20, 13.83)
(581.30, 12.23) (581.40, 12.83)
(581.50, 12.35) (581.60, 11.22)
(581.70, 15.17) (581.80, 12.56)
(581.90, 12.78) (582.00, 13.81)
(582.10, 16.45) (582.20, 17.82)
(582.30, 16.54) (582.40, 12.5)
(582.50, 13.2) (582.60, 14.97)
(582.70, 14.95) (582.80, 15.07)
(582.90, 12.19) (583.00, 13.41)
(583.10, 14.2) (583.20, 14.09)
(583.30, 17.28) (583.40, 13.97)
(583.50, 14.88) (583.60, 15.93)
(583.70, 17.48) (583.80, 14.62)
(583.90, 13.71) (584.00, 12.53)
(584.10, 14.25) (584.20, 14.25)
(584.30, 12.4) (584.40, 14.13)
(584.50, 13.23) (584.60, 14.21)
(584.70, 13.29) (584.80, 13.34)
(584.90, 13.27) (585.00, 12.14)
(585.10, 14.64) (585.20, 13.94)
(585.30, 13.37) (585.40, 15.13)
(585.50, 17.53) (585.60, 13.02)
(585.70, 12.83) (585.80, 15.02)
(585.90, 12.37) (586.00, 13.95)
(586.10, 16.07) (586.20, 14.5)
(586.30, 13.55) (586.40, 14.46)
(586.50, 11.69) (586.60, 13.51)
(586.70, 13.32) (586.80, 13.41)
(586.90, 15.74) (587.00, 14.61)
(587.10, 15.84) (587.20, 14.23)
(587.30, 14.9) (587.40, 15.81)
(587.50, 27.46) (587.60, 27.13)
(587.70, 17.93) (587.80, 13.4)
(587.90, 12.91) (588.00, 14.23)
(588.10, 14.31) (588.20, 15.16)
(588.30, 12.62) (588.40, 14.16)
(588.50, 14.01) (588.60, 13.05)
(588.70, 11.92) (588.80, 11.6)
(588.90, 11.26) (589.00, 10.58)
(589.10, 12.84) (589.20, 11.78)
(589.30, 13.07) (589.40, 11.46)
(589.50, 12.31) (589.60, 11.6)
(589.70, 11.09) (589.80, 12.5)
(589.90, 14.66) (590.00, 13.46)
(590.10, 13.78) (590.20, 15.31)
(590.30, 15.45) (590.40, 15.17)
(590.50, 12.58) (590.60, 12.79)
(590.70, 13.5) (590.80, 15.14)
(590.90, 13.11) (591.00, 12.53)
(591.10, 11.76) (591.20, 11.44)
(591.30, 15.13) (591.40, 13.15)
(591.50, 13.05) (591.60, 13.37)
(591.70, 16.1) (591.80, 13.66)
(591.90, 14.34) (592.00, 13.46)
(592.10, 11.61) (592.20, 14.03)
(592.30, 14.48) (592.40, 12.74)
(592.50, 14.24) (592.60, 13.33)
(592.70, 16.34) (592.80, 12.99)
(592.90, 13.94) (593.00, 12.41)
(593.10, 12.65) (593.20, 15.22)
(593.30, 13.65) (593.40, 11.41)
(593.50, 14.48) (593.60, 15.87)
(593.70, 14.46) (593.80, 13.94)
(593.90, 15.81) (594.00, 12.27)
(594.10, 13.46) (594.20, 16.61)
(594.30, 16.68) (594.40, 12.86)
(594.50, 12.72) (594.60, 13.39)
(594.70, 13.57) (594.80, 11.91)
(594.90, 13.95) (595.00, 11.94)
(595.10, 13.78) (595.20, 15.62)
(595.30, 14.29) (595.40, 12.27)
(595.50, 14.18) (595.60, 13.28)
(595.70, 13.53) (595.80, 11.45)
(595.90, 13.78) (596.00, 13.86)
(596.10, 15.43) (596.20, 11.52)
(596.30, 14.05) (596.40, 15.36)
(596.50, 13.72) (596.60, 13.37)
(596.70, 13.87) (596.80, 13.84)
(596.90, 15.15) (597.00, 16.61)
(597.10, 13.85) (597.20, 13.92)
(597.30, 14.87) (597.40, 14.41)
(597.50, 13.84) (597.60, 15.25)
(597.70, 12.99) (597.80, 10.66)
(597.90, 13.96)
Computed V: 0.08 nm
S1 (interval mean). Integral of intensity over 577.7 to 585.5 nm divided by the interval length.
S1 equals 14.1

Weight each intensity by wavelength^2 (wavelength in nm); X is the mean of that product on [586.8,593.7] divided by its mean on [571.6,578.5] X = 1.0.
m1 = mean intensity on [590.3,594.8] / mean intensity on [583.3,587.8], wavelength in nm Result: 0.93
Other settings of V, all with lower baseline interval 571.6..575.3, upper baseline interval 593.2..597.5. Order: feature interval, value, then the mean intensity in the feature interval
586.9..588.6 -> -0.25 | 16.1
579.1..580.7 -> -0.03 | 14.4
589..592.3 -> 0.17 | 13.3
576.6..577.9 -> 0.01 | 14.1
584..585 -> 0.04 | 13.5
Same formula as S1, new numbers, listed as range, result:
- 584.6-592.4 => 14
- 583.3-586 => 14.1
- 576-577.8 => 14.1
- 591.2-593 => 13.8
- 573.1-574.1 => 14.1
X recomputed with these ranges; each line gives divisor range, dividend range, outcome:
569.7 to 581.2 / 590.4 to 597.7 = 1.05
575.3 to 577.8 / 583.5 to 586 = 1.03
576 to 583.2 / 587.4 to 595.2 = 1.03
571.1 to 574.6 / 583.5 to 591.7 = 1.05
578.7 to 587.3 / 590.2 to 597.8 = 1.02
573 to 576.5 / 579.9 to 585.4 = 1.02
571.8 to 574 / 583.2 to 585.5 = 1.04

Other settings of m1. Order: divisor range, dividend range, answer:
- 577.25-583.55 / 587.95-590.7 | 0.93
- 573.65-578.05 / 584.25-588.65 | 1.04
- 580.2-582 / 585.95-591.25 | 1.05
